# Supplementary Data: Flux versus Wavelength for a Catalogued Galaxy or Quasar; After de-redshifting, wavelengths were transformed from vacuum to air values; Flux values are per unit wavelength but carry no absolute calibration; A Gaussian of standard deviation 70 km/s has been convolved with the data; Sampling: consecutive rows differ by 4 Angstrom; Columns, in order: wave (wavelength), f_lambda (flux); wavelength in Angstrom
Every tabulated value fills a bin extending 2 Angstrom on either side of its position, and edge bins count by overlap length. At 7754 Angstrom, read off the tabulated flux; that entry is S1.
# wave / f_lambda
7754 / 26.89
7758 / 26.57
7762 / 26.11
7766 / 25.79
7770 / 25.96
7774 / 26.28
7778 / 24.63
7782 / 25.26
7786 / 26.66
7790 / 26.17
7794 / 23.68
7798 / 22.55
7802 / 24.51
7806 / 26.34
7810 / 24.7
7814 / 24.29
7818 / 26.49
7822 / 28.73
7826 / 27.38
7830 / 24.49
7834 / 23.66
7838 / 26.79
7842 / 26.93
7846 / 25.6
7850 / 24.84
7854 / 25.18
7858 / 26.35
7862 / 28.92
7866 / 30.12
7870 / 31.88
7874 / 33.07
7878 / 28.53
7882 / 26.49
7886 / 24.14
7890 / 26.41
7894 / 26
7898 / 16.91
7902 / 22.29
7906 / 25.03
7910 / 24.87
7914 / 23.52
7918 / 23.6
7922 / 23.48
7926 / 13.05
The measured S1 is 26.89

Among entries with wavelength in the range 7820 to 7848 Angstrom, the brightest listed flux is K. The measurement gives 28.73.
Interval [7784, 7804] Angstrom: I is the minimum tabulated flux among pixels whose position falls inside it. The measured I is 22.55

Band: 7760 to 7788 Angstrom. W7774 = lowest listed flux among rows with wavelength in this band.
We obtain 24.63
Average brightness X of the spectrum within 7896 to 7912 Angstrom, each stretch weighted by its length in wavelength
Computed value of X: 22.3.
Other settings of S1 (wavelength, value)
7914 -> 23.52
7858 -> 26.35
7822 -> 28.73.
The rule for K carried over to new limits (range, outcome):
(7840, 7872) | 31.88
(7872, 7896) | 33.07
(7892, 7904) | 26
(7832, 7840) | 26.79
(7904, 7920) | 25.03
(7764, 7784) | 26.28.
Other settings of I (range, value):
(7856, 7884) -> 26.35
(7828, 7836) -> 23.66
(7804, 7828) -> 24.29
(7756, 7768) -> 25.79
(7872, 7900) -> 16.91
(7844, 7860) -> 24.84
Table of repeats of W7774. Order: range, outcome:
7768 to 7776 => 25.96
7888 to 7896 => 26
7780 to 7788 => 25.26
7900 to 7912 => 22.29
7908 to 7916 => 23.52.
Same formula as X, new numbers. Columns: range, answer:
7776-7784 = 24.9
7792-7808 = 24.3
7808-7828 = 26.3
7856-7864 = 27.6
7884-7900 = 23.4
